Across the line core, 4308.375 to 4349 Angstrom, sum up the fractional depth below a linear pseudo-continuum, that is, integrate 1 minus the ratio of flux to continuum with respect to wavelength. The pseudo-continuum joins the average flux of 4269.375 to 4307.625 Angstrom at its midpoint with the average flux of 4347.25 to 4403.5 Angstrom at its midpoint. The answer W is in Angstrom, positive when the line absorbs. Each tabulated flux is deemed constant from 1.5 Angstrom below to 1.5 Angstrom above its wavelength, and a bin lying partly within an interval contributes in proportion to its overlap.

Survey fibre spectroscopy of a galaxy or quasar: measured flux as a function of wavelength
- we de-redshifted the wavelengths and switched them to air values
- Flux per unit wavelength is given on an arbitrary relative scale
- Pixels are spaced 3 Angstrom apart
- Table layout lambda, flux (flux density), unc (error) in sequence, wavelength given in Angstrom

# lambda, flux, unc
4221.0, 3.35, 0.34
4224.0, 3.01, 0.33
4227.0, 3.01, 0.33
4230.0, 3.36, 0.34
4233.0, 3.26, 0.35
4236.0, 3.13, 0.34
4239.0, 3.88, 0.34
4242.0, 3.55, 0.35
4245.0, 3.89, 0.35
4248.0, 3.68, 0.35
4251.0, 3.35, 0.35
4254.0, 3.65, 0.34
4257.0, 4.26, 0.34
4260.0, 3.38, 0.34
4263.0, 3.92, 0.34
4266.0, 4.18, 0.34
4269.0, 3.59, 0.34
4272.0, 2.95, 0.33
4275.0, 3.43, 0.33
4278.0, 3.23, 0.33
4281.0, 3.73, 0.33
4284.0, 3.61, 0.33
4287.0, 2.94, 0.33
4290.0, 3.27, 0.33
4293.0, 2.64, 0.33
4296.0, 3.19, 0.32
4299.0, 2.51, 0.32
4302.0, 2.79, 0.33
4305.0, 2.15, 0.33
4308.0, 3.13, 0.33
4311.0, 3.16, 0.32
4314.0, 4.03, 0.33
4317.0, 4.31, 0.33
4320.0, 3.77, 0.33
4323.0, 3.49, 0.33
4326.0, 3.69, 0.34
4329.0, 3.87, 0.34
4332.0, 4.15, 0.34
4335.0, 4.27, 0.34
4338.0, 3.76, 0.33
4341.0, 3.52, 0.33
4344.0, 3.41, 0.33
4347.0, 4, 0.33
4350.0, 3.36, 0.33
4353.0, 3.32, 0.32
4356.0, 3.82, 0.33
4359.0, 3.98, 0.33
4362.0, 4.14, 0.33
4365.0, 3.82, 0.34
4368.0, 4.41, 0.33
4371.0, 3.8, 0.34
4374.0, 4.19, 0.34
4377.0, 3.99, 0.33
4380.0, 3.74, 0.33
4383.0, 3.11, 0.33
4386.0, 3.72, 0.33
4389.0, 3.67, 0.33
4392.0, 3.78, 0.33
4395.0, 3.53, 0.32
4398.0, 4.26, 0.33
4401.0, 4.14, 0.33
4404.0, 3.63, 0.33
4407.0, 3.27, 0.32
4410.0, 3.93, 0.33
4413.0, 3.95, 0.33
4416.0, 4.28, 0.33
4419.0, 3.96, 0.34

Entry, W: -4.4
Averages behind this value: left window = 3.06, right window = 3.82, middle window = 3.78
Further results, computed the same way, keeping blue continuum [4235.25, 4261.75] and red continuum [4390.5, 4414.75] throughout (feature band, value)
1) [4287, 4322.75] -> 5.2 Angstrom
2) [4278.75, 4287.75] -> 0.6 Angstrom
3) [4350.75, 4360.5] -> 0.2 Angstrom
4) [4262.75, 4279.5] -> 0.7 Angstrom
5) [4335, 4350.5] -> 0.3 Angstrom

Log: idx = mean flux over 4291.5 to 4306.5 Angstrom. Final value 2.66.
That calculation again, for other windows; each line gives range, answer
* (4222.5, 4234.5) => 3.16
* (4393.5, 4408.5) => 3.77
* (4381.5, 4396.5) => 3.56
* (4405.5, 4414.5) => 3.72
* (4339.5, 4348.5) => 3.64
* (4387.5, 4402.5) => 3.88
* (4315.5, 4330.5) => 3.83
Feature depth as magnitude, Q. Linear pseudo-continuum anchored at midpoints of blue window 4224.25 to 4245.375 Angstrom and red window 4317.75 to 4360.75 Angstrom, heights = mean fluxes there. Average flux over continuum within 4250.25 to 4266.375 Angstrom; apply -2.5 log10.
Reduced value -0.09 mag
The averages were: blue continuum 3.39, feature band 3.78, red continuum 3.76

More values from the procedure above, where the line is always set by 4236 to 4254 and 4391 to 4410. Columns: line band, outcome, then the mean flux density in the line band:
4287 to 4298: 0.220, 3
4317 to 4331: -0.024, 3.79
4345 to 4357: 0.036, 3.61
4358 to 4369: -0.093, 4.08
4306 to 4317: 0.058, 3.5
